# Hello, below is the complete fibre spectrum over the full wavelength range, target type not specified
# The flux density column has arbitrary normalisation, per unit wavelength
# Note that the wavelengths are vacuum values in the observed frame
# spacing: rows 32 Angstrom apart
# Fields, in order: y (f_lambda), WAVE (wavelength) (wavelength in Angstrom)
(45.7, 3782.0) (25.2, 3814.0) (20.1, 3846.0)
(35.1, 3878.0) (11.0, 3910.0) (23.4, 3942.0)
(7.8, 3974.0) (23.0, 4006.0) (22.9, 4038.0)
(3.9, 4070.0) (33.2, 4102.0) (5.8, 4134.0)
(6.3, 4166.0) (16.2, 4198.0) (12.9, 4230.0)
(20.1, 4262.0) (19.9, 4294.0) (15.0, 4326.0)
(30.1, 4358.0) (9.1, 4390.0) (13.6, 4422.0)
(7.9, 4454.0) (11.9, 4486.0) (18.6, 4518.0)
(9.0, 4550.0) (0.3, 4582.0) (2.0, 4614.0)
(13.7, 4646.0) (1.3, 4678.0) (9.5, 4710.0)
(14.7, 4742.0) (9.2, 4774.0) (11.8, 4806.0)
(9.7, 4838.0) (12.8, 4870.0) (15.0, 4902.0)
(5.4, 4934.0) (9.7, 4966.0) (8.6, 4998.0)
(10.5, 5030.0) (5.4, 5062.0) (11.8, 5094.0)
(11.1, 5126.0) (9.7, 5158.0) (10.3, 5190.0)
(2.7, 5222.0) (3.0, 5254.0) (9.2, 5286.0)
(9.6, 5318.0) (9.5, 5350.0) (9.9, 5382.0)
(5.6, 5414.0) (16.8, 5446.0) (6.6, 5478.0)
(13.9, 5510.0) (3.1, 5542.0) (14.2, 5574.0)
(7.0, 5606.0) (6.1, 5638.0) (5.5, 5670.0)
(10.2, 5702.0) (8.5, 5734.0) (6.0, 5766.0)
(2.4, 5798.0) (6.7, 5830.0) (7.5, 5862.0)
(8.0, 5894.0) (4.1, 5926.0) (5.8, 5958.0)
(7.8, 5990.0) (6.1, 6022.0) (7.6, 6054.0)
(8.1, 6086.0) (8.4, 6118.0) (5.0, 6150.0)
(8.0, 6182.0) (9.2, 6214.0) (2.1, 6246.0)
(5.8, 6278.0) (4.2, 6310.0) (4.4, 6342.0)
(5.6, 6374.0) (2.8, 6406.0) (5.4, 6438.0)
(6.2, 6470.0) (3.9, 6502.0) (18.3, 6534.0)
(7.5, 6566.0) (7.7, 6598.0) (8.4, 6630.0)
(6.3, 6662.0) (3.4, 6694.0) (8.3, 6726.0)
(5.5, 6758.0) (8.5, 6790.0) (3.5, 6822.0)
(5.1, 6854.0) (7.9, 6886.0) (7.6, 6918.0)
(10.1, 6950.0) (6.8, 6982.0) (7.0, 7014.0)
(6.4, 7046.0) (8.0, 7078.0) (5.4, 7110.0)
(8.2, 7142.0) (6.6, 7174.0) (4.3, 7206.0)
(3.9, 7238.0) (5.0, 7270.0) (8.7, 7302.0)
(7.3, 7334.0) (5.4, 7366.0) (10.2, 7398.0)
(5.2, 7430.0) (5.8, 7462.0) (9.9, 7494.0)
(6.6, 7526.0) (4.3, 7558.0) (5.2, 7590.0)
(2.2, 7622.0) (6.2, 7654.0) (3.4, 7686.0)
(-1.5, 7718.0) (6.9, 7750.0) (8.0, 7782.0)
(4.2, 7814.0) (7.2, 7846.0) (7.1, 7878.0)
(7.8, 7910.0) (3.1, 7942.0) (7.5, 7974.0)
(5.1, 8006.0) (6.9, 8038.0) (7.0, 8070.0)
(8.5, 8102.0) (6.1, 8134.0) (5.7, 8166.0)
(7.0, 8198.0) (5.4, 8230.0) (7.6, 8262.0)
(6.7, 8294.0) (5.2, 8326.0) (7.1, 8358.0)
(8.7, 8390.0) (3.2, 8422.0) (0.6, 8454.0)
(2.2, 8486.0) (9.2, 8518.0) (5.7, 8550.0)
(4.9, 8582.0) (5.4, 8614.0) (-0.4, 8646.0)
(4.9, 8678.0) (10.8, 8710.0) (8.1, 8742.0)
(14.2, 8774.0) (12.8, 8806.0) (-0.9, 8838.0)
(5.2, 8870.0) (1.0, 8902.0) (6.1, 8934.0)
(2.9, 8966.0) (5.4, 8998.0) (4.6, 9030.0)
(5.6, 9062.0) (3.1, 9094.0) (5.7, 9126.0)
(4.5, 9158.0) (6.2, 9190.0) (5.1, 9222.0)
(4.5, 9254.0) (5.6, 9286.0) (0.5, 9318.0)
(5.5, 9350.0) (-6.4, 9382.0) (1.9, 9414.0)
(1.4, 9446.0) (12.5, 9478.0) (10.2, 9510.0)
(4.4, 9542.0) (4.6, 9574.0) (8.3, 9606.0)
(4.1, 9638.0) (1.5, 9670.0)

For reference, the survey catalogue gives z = 0.755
